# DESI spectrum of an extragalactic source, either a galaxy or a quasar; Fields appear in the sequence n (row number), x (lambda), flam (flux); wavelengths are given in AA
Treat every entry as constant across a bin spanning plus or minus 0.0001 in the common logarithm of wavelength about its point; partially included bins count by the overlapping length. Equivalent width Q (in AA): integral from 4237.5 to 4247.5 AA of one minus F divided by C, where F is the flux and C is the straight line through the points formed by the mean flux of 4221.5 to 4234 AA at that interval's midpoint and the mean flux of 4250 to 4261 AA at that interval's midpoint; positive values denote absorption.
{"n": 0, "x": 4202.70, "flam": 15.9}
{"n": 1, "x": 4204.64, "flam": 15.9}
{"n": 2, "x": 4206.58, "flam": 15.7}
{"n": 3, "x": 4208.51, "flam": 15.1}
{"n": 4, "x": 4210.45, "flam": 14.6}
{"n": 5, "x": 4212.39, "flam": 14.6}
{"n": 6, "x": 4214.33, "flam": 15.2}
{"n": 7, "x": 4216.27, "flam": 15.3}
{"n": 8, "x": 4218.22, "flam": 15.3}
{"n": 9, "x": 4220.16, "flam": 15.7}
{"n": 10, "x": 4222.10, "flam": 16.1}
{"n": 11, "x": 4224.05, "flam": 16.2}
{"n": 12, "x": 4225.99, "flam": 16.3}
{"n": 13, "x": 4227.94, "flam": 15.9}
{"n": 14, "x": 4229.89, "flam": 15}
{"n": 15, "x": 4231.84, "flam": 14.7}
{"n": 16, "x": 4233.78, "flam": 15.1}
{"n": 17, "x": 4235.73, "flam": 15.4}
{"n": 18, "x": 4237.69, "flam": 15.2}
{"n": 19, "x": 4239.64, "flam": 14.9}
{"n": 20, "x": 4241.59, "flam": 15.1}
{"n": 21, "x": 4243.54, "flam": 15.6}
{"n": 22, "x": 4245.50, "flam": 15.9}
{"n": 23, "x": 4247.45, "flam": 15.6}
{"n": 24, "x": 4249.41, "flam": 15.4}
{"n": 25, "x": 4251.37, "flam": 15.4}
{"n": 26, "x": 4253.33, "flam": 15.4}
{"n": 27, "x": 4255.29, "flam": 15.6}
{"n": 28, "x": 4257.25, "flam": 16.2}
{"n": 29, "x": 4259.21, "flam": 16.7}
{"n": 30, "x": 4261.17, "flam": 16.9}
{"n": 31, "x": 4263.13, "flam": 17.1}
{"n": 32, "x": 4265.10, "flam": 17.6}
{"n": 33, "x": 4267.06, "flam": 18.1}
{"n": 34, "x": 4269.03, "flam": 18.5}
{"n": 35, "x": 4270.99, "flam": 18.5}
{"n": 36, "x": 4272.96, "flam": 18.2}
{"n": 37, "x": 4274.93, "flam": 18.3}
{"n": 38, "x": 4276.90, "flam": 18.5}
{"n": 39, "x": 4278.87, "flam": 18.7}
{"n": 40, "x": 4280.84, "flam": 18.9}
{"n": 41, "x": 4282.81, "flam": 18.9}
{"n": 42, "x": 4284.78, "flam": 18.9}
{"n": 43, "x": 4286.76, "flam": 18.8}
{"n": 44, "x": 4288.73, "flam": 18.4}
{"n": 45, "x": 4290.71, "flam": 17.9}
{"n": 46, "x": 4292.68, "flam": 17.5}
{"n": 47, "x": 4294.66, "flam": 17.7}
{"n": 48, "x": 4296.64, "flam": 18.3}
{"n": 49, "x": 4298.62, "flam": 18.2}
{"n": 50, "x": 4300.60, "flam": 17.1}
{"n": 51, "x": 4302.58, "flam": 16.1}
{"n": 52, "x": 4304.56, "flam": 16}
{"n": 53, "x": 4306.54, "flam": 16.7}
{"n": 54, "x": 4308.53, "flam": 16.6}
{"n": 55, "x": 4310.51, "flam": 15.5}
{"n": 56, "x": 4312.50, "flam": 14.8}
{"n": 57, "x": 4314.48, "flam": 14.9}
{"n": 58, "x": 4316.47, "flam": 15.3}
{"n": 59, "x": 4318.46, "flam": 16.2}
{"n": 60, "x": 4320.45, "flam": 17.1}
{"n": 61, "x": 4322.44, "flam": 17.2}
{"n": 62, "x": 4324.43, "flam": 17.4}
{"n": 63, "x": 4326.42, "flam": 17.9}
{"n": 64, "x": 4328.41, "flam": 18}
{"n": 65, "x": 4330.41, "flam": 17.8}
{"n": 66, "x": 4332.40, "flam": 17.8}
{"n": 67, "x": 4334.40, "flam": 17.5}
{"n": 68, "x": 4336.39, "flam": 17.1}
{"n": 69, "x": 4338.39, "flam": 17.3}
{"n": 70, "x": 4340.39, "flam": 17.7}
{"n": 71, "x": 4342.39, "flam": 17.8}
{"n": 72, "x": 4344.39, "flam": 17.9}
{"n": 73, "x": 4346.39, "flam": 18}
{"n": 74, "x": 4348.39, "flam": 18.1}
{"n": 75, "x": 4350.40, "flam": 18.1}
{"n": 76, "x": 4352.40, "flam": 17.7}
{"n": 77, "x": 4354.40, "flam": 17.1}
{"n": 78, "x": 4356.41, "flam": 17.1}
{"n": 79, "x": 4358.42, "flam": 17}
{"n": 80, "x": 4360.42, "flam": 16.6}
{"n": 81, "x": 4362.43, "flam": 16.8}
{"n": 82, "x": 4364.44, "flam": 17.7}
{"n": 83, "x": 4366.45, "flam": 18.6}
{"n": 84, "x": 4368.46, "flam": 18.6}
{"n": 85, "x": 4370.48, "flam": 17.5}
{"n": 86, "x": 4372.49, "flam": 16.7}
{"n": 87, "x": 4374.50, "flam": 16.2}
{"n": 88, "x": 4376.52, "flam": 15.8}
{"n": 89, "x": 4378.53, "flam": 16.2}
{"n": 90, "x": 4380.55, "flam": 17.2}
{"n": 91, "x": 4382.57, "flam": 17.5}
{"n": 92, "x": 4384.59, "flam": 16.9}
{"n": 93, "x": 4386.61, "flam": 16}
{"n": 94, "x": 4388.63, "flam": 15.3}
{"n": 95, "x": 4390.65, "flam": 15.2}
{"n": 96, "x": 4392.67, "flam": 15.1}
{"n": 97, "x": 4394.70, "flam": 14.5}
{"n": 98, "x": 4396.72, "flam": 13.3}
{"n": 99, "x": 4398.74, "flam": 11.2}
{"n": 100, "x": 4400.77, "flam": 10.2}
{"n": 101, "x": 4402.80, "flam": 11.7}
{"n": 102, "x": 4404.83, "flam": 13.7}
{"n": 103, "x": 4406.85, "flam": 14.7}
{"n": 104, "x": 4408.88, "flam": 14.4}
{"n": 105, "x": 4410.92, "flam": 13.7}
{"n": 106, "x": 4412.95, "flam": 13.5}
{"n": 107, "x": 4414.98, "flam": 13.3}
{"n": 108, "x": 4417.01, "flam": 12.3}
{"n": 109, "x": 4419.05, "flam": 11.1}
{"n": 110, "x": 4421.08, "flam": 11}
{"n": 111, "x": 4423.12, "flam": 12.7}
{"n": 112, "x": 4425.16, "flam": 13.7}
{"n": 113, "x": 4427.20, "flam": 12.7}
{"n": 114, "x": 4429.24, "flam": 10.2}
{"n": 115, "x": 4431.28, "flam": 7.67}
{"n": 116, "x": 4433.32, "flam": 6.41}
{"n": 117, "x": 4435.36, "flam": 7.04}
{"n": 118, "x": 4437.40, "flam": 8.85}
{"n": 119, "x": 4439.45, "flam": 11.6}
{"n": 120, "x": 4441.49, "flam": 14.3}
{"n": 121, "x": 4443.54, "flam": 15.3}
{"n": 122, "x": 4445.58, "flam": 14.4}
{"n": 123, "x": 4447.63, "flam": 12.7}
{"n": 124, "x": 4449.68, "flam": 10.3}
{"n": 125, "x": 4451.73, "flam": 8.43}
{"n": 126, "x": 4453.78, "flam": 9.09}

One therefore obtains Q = 0.3 AA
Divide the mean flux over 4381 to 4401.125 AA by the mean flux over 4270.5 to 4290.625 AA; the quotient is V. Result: 0.79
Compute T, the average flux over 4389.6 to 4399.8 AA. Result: 13.9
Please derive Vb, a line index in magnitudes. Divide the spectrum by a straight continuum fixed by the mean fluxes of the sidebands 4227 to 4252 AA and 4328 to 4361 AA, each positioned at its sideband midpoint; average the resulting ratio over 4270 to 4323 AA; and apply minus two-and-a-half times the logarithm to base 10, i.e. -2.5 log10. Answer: -0.06 mag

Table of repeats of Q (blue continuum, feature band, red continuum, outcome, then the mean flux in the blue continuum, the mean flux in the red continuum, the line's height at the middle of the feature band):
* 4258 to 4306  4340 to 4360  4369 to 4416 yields -2.0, 17.9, 14.8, 16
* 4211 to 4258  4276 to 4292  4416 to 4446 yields -4.7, 15.4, 11.2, 14.4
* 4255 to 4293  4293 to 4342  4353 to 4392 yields 1.5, 18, 16.8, 17.5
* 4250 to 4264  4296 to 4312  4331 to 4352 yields 0.3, 16.2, 17.7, 17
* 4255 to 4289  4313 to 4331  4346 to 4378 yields 0.8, 18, 17.3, 17.6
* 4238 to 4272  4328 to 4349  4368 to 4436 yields -4.1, 16.4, 13.6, 14.8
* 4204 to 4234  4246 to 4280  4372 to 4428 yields -4.5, 15.4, 14.1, 15.1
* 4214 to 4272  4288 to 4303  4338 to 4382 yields -1.0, 16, 17.4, 16.6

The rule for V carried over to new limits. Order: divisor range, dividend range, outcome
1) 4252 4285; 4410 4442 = 0.63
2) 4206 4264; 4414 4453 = 0.72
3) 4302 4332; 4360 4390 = 1.02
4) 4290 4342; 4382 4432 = 0.78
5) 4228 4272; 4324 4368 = 1.09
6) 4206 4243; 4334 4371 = 1.15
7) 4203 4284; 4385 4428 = 0.82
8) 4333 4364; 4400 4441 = 0.66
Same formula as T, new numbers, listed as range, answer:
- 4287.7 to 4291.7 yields 18.2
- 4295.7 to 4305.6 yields 17.1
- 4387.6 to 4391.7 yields 15.3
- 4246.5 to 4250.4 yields 15.5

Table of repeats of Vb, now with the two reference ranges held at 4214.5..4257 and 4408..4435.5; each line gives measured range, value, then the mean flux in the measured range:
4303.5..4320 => -0.14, 15.8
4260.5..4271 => -0.19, 17.7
